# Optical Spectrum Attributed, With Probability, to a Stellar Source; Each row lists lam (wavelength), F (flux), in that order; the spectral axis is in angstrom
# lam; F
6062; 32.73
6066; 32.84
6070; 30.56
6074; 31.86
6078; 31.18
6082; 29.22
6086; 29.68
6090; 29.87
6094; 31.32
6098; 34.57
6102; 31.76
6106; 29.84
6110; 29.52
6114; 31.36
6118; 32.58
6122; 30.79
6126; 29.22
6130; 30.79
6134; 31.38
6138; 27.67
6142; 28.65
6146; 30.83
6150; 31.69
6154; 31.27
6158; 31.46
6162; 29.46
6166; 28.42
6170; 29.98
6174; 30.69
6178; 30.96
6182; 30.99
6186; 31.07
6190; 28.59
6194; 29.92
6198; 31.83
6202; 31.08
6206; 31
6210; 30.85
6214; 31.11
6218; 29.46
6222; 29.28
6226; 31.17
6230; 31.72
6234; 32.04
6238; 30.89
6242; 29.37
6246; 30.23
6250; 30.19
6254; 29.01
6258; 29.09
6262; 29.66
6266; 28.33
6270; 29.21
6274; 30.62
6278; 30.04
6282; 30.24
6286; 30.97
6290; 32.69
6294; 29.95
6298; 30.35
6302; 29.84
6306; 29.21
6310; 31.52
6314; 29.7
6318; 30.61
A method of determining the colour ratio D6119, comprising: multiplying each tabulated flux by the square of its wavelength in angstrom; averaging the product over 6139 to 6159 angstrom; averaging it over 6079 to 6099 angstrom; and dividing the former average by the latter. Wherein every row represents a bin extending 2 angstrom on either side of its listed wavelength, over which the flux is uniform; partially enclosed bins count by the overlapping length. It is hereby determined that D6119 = 1.0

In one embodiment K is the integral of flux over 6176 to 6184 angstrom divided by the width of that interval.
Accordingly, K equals 31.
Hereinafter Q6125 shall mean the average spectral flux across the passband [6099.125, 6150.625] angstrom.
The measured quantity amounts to 30.5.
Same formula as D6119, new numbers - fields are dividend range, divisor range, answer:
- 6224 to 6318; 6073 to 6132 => 1.03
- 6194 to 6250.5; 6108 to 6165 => 1.04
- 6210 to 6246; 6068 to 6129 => 1.03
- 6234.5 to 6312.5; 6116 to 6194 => 1.03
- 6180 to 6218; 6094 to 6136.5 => 1.01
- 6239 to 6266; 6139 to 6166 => 1.01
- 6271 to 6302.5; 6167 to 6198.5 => 1.04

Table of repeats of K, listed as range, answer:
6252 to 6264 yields 29.3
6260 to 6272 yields 29.1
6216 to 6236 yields 30.7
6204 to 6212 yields 30.9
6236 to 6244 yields 30.1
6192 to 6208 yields 31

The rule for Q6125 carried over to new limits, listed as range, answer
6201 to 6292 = 30.4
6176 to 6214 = 30.7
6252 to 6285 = 29.6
